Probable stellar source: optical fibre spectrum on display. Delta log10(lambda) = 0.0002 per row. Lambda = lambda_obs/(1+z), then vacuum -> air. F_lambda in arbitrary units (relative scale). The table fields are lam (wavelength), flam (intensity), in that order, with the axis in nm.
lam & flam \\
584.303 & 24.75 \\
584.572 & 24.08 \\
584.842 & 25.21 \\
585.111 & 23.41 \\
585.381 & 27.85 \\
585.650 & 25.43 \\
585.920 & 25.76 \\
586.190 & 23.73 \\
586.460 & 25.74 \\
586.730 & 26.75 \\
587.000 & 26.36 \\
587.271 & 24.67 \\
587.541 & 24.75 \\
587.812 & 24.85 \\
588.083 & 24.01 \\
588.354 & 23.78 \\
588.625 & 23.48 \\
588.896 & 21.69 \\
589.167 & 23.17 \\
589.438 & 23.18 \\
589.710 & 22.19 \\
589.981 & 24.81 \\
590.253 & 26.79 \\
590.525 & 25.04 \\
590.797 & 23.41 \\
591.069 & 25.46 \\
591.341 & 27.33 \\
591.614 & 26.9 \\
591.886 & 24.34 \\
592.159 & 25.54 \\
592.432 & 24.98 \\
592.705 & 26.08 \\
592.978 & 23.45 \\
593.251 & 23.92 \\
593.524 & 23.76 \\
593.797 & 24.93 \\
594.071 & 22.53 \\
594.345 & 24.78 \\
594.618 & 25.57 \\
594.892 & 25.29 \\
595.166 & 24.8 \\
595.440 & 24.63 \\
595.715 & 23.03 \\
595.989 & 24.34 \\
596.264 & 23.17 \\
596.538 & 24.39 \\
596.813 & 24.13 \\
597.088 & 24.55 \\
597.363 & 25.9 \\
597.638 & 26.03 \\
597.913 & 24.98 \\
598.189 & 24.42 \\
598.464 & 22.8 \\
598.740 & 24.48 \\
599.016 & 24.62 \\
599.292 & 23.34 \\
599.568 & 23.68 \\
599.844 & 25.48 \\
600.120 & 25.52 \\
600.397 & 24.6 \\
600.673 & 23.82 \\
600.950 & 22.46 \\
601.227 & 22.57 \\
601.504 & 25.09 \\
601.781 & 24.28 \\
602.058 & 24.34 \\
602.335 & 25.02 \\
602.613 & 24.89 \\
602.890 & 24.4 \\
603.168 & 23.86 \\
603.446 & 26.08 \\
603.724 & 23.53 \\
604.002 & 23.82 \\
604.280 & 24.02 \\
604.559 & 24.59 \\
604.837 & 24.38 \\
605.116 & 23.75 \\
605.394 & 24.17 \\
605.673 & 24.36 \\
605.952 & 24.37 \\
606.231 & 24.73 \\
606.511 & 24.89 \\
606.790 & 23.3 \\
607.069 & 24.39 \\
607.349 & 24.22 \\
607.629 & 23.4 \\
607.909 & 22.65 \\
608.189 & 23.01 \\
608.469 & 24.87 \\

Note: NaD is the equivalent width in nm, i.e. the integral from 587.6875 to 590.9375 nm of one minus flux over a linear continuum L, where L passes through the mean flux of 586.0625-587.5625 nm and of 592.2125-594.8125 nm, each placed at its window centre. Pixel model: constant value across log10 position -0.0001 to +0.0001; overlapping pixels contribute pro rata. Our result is 0.15 nm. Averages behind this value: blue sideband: 25.4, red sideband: 24.5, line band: 23.9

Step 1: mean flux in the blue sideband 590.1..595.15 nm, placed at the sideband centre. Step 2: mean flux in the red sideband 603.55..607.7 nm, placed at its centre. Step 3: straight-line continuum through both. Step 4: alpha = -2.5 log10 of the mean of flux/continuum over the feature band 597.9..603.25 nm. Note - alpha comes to 0.01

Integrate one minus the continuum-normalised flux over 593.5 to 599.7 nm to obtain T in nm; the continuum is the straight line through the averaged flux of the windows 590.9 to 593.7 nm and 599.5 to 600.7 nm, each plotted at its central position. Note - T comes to 0.14 nm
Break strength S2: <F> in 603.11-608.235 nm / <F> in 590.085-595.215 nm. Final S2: 1.0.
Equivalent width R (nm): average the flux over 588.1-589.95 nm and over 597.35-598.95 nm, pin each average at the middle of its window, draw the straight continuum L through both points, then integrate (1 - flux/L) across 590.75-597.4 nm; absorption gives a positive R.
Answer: -0.20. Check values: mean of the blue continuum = 23.1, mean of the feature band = 24.7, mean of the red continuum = 24.7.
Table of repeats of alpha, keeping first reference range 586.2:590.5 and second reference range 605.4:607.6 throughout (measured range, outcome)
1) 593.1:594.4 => 0.020 mag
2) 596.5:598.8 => -0.014 mag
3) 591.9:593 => -0.031 mag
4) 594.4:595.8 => -0.017 mag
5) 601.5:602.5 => -0.015 mag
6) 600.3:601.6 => 0.030 mag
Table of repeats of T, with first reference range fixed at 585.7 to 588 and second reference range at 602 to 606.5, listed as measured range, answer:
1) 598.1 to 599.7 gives 0.05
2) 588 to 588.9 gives 0.06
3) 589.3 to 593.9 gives 0.04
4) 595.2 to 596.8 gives 0.05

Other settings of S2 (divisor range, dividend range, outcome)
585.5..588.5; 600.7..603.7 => 0.97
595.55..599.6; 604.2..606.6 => 1.00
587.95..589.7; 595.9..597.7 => 1.06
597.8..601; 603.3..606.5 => 1.01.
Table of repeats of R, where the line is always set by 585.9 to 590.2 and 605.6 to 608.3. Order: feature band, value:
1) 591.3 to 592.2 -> -0.06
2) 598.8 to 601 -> -0.02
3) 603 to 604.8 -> -0.02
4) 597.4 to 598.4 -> -0.04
